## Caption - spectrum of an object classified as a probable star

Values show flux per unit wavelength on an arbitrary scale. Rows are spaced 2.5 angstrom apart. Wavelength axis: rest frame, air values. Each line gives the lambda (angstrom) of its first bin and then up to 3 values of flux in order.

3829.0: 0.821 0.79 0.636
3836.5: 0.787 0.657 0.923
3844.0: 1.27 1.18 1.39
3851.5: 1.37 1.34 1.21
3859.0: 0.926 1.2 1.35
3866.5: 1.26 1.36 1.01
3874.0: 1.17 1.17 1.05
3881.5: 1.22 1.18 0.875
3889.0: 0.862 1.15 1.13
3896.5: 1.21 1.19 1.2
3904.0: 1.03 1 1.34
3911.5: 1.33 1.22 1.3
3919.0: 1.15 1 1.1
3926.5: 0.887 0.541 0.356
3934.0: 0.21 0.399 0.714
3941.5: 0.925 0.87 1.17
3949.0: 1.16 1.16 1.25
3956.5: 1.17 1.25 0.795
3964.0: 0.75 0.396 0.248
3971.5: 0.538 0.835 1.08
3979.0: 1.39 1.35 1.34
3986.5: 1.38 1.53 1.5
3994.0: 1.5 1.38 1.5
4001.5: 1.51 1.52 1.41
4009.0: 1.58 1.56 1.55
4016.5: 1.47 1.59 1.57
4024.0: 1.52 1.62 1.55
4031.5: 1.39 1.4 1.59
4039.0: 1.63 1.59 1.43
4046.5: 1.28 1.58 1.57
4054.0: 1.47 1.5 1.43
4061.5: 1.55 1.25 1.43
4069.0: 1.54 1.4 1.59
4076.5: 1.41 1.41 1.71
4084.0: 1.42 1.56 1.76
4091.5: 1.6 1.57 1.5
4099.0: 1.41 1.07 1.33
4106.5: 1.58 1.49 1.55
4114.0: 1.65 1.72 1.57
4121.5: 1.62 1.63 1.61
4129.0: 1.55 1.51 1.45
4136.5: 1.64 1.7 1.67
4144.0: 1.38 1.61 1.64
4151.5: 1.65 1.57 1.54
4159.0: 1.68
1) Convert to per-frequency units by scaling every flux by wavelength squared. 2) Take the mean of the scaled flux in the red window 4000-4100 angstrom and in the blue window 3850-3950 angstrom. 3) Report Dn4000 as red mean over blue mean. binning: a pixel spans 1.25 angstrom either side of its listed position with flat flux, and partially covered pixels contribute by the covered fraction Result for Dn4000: 1.55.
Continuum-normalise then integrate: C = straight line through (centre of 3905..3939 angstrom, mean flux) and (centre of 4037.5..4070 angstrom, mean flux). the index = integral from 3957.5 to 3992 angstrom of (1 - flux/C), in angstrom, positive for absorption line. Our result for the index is 3.8 angstrom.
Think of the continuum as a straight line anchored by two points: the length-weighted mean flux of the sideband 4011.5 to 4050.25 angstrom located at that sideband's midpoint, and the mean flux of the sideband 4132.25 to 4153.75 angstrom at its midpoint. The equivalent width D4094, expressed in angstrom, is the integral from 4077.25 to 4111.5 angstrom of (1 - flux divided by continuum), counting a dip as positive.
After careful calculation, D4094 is 1.4 angstrom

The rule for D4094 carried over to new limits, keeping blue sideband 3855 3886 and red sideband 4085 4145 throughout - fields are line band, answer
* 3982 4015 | -2.7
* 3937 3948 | 3.4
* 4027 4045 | -1.2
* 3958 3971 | 6.4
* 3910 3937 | 7.9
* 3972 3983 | 1.7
